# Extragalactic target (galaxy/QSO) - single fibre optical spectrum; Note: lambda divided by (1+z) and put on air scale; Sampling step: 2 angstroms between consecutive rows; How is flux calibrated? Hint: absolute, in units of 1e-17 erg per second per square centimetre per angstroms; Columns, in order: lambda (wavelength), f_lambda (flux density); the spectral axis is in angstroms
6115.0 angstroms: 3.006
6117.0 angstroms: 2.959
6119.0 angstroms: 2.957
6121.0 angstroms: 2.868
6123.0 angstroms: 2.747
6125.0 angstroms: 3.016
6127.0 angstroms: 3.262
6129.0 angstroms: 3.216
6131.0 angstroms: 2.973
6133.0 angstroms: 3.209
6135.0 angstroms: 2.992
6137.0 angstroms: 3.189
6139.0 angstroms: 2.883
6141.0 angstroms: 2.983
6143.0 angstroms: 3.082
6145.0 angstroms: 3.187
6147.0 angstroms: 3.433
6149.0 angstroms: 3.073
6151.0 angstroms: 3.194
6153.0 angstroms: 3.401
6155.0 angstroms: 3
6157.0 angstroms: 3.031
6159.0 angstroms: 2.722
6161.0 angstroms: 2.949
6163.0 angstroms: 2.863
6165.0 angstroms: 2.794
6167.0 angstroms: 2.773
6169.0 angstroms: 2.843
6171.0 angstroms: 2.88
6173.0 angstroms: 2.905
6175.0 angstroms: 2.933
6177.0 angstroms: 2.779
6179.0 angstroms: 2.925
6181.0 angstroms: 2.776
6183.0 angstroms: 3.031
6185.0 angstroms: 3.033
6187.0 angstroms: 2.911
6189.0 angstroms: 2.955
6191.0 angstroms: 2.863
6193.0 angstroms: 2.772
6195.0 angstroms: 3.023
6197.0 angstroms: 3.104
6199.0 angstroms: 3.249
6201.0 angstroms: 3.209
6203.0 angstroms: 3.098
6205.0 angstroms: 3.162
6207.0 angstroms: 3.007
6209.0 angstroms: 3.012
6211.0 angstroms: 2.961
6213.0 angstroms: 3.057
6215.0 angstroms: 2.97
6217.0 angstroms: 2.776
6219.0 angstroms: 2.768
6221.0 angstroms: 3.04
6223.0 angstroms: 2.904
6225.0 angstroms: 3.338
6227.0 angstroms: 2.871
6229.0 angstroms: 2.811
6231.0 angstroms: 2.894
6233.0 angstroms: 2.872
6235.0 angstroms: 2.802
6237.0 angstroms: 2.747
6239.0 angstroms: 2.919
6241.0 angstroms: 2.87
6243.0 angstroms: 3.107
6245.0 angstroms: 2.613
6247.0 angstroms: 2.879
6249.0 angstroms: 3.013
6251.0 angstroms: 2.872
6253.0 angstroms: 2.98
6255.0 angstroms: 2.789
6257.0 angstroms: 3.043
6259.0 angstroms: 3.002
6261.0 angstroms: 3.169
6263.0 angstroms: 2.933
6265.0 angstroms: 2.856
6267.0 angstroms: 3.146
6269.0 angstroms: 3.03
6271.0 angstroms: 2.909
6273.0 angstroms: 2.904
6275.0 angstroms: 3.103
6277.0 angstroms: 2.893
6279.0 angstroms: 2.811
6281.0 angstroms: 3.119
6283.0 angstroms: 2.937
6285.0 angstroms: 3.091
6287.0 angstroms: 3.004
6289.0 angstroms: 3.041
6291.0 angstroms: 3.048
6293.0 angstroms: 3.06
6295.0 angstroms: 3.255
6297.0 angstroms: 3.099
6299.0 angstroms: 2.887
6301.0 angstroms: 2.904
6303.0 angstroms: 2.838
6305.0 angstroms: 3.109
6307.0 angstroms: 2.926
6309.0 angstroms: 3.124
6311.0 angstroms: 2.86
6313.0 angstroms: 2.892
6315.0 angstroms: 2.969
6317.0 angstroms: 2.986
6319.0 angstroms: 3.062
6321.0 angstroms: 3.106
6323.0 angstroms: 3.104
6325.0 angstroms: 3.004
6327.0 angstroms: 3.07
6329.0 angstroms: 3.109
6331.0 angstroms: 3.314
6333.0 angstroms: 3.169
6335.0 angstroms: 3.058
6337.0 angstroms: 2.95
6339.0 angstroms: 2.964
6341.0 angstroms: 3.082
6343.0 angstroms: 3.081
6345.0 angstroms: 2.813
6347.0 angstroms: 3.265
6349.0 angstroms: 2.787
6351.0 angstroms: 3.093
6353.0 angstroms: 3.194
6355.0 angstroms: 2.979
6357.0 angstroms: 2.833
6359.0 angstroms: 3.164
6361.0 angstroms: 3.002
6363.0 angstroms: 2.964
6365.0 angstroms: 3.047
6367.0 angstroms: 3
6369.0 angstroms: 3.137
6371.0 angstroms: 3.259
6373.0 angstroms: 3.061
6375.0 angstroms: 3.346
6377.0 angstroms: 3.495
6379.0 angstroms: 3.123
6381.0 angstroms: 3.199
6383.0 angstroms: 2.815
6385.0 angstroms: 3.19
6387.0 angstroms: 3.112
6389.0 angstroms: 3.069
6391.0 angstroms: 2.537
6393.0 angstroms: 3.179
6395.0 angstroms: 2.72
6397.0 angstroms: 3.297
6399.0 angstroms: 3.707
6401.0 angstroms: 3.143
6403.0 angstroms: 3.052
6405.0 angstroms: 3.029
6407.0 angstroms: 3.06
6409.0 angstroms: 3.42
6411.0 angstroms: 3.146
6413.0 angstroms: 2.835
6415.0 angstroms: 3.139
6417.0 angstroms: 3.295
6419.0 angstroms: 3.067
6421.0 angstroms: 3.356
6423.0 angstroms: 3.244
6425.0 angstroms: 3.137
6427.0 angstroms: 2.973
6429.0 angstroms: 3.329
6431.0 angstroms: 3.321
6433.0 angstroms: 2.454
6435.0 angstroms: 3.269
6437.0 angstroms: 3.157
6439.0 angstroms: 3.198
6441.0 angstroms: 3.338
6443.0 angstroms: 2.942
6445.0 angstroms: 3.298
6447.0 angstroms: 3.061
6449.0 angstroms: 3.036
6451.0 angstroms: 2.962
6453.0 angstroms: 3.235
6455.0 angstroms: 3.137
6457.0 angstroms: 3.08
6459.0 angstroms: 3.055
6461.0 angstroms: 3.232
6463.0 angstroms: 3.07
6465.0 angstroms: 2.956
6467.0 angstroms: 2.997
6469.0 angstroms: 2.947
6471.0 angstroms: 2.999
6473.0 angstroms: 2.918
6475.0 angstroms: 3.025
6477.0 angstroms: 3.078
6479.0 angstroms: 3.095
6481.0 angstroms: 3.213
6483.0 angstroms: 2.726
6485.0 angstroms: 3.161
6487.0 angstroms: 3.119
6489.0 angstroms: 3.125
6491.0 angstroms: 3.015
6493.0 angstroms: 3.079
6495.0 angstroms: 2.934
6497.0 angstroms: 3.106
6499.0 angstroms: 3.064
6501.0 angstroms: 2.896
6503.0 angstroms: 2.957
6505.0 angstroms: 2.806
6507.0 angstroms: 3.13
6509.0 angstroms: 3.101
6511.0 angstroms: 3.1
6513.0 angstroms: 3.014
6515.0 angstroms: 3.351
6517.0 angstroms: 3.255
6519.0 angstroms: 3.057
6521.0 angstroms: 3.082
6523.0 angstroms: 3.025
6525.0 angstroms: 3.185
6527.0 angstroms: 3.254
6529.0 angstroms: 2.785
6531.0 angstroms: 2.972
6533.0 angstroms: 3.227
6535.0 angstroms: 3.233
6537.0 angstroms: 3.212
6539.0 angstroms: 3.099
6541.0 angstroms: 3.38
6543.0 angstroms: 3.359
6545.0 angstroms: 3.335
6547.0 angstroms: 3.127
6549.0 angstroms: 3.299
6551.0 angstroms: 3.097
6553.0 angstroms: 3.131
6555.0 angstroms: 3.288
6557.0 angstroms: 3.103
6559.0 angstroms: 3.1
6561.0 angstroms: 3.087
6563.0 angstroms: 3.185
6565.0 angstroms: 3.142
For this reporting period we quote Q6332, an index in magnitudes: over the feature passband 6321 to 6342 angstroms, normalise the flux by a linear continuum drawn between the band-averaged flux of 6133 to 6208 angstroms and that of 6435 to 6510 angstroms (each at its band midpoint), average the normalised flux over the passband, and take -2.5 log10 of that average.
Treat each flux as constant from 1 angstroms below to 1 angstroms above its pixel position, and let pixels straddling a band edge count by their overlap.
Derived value -0.02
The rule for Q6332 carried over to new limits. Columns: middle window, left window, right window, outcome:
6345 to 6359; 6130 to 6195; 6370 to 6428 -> 0.03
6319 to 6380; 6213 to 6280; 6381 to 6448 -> -0.01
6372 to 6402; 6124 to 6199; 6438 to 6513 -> -0.03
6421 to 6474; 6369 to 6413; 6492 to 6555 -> 0.01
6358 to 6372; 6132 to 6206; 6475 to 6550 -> -0.01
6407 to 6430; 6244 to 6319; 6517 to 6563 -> -0.03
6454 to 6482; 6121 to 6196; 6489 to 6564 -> 0.01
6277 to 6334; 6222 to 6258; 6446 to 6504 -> -0.03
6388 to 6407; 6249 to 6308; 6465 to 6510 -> -0.03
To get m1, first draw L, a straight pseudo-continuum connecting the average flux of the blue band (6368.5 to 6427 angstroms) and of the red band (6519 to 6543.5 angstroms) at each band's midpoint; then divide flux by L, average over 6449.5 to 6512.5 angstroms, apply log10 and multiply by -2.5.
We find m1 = 0.04 mag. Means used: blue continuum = 3.14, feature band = 3.04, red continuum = 3.14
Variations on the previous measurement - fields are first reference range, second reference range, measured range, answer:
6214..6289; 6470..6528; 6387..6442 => -0.04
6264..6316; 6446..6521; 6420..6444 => -0.04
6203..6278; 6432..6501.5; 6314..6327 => -0.02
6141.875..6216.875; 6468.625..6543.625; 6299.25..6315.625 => 0.03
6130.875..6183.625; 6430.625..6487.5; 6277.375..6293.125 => 0.01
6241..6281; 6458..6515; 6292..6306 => -0.02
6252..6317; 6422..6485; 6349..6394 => -0.01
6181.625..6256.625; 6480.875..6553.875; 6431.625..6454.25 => -0.01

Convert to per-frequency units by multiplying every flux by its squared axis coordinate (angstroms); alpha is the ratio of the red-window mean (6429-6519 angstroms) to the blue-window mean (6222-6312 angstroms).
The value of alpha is 1.11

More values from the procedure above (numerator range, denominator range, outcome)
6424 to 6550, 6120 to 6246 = 1.14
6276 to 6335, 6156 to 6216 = 1.07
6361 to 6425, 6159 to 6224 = 1.13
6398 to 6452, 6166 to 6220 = 1.15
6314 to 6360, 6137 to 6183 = 1.08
